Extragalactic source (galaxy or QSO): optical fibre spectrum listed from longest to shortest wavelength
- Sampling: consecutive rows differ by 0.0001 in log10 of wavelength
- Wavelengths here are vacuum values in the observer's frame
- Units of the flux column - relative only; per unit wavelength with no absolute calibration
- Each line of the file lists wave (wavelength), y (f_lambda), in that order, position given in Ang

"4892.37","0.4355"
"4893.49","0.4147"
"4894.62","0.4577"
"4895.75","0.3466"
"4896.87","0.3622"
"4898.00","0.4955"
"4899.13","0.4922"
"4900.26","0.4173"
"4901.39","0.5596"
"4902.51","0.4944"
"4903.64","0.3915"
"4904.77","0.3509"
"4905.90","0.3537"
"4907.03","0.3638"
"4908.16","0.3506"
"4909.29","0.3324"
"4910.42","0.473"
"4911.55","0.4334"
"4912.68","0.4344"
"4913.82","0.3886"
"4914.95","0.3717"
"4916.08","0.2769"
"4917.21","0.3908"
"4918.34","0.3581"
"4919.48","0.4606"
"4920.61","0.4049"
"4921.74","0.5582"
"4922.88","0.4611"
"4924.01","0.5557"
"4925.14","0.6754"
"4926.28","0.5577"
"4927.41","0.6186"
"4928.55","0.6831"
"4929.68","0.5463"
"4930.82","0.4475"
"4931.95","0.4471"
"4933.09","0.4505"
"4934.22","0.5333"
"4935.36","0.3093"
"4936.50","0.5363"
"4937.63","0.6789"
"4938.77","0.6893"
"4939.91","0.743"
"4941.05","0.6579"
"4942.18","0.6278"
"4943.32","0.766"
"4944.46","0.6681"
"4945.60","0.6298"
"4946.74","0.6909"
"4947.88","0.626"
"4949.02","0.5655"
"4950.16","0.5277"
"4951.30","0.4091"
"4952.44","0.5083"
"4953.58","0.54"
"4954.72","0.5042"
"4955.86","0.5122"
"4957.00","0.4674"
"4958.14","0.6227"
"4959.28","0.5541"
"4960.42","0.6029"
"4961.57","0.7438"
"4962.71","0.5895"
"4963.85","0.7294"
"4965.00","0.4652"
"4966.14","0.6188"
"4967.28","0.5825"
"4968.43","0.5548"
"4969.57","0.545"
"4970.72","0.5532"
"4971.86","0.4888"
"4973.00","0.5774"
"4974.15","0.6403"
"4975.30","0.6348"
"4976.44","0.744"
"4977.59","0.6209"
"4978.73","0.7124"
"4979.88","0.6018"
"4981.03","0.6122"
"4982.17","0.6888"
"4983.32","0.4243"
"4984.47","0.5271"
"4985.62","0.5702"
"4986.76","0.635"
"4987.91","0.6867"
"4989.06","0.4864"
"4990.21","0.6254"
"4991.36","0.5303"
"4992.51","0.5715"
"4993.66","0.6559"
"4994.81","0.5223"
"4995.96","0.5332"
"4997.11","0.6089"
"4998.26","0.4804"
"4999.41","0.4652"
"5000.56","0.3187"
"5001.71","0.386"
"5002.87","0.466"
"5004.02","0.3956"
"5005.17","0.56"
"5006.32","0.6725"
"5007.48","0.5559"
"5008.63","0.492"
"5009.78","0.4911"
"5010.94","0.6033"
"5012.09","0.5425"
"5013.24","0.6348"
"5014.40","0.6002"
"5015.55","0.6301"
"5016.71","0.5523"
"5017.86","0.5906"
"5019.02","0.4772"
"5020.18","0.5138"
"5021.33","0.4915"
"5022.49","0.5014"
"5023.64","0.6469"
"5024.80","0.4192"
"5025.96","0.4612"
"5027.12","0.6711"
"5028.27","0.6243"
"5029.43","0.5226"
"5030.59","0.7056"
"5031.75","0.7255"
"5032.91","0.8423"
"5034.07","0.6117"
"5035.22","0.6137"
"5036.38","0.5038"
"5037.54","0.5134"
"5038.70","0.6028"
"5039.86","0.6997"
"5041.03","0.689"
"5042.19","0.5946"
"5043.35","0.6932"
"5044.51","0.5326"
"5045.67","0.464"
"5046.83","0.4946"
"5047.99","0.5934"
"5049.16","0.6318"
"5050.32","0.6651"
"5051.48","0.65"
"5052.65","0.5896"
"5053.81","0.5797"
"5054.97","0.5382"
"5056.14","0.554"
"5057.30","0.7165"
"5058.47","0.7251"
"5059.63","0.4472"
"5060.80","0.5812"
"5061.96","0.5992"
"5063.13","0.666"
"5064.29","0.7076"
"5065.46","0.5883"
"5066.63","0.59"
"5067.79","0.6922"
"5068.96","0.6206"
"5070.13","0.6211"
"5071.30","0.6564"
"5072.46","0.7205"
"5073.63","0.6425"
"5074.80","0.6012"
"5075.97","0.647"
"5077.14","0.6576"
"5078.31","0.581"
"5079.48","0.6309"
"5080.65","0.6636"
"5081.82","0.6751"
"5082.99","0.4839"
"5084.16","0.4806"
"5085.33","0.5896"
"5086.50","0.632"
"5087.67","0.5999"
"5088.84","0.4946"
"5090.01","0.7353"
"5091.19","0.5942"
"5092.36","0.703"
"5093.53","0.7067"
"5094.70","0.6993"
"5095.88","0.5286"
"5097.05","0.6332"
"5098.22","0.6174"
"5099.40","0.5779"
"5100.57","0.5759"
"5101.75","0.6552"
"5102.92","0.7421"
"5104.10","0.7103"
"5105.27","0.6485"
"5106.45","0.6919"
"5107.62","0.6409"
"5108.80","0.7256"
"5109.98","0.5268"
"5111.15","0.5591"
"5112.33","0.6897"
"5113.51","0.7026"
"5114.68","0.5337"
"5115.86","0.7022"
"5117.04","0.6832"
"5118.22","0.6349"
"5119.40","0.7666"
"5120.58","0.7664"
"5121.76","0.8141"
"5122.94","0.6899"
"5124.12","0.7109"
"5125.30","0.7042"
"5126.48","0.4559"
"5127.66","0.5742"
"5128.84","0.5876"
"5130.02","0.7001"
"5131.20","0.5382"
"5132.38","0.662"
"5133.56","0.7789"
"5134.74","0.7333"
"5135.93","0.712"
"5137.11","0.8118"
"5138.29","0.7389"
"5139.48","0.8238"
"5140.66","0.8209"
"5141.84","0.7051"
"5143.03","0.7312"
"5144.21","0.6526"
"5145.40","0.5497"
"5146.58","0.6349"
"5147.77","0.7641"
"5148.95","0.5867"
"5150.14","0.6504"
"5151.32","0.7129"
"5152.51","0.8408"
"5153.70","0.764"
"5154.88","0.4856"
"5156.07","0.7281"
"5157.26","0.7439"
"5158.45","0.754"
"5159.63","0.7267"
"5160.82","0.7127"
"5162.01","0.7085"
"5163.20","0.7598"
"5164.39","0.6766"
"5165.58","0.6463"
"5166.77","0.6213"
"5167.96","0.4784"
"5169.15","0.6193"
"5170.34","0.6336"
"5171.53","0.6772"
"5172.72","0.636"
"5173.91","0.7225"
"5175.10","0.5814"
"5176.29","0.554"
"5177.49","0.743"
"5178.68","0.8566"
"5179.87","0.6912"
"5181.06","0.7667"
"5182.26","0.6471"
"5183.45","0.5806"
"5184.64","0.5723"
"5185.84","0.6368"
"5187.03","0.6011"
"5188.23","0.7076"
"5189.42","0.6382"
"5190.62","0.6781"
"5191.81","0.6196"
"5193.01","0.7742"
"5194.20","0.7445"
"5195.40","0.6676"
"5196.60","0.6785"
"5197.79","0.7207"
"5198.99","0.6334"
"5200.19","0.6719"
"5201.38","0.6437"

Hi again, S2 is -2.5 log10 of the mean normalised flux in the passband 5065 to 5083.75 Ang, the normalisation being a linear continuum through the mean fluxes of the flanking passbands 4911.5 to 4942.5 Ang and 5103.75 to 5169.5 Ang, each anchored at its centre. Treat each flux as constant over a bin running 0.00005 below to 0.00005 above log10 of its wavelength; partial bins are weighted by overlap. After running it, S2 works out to 0.003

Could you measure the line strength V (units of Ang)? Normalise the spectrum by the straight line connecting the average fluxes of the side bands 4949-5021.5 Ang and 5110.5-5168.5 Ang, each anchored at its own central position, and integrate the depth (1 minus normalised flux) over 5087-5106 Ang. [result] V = 0.3 Ang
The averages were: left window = 0.56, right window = 0.684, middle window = 0.639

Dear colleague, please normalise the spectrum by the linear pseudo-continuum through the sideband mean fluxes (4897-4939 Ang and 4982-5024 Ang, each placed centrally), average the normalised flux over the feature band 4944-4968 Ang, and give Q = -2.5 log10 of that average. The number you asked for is -0.16 mag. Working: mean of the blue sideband 0.466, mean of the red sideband 0.542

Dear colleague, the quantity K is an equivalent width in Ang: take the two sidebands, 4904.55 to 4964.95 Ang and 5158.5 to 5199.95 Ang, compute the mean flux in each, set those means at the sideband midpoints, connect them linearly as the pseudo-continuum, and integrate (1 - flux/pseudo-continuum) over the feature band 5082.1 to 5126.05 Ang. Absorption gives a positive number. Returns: -1.5 Ang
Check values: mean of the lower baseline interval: 0.525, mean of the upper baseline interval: 0.669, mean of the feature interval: 0.647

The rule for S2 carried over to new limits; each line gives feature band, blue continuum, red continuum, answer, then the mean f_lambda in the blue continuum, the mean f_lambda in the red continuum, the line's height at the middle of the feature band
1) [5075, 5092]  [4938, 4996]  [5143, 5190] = 0.058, 0.597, 0.669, 0.639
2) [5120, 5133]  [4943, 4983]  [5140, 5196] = 0.008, 0.595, 0.677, 0.66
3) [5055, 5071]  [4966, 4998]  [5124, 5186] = 0.017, 0.59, 0.677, 0.631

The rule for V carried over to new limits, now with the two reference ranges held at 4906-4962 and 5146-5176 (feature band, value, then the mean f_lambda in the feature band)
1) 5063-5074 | -0.7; 0.65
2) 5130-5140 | -1.0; 0.723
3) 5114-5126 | -1.0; 0.698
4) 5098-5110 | -0.3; 0.653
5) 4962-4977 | -1.3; 0.596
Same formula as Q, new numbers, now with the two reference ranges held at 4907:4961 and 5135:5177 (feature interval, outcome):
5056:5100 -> 0.01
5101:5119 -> -0.01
